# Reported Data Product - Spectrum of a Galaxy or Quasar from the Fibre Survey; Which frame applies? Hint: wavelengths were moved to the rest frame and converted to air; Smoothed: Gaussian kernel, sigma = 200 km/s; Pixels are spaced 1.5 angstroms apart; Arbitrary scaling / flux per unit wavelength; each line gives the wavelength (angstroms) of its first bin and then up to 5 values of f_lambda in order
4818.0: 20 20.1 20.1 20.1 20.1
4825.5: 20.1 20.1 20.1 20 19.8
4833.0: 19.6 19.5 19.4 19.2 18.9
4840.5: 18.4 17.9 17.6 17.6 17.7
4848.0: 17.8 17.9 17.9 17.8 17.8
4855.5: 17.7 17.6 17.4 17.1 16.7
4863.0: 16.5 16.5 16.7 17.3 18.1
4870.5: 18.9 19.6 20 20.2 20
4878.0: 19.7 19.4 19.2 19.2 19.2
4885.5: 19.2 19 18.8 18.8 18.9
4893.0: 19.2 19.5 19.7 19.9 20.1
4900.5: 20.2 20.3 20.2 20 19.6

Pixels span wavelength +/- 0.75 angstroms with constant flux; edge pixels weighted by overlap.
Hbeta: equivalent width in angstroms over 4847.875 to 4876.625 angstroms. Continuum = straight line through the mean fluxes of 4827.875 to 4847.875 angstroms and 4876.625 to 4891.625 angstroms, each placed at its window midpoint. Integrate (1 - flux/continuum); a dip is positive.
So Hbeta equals 1.7 angstroms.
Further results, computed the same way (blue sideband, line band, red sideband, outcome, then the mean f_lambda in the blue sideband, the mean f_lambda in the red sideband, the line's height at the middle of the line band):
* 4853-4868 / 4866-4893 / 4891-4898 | -1.0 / 17.1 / 19.4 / 18.4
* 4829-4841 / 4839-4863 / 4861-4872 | 0.9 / 19.4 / 17.4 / 18.4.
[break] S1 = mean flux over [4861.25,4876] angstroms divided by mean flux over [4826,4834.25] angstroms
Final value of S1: 0.91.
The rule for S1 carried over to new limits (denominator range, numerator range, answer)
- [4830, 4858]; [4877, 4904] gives 1.06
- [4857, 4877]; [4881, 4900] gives 1.07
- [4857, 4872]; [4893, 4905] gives 1.15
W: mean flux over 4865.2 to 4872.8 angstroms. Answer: 18.1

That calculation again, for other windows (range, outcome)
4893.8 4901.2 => 19.9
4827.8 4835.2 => 19.8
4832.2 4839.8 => 19.3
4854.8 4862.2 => 17.3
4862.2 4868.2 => 16.7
